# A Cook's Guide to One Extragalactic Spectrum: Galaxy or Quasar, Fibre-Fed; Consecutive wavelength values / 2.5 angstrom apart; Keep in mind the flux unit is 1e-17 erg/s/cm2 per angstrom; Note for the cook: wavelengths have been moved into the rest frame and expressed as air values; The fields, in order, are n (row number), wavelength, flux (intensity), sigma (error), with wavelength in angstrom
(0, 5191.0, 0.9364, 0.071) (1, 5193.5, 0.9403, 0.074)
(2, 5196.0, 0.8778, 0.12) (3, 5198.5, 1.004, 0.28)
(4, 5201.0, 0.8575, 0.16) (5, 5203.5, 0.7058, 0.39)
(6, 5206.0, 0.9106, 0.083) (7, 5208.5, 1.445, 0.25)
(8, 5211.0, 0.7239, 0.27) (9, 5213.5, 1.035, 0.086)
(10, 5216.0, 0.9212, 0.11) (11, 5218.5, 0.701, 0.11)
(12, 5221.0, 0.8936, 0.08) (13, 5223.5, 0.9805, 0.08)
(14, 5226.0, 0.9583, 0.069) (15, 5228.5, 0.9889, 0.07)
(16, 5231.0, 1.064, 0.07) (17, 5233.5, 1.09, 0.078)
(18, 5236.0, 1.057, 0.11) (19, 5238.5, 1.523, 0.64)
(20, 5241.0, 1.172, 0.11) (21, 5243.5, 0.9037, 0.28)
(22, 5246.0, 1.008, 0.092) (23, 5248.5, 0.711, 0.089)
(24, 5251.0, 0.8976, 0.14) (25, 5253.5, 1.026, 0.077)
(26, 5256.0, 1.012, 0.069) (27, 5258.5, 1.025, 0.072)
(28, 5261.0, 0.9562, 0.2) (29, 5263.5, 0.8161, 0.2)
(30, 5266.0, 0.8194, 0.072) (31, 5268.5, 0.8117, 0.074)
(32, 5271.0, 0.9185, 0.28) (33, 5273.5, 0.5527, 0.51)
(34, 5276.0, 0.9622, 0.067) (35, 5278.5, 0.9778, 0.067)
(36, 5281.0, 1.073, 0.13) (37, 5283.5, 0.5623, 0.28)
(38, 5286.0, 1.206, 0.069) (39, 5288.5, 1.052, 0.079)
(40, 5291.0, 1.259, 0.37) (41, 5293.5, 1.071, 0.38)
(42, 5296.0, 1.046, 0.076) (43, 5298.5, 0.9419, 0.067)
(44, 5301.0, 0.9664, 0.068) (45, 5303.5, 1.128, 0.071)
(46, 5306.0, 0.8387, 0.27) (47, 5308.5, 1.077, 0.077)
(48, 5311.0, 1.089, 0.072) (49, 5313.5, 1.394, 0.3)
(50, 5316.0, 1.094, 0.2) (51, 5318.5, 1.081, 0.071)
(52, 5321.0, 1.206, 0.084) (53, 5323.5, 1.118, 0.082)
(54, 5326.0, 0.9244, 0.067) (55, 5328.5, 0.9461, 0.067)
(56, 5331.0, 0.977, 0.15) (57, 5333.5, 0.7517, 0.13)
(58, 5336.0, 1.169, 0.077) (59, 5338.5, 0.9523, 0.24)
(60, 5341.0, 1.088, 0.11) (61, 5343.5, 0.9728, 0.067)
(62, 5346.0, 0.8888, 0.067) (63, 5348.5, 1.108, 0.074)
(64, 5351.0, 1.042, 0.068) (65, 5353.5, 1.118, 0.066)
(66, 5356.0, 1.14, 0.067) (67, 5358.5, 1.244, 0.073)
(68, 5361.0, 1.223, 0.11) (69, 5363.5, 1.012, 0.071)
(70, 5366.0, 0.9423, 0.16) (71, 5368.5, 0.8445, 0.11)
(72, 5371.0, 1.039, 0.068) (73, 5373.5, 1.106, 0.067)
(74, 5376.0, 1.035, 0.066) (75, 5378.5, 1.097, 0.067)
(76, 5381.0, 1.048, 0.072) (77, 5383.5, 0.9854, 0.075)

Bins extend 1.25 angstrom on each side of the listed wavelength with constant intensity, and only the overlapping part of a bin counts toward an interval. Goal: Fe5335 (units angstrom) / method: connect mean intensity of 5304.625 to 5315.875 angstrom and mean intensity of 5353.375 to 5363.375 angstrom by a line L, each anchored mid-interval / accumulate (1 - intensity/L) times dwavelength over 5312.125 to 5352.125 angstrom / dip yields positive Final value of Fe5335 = 3.02 angstrom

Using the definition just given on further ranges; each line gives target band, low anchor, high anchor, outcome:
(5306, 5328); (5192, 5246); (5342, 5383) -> -1.5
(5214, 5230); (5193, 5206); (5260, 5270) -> -0.9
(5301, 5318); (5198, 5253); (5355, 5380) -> -1.0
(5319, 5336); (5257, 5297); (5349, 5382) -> 0.2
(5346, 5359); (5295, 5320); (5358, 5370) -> -0.7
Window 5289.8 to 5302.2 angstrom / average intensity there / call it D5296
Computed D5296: 1.06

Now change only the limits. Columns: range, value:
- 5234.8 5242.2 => 1.25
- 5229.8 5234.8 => 1.08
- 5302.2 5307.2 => 0.985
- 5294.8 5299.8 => 0.993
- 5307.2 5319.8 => 1.15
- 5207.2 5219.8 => 0.965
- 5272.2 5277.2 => 0.757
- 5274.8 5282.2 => 1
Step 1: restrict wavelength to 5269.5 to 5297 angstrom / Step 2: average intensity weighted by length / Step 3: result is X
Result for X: 0.969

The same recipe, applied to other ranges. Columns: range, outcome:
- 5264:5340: 0.997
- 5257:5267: 0.909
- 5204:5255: 0.996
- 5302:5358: 1.05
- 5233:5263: 1.02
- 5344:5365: 1.09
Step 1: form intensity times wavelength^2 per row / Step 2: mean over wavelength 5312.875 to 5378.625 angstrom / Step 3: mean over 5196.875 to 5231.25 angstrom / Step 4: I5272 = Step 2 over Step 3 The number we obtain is 1.18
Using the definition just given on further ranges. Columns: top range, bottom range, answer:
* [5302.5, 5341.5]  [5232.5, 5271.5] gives 1.10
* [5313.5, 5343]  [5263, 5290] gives 1.19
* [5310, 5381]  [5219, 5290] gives 1.14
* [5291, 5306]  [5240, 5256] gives 1.10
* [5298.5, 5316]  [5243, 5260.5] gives 1.16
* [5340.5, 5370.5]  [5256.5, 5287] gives 1.22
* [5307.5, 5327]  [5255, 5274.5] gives 1.33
